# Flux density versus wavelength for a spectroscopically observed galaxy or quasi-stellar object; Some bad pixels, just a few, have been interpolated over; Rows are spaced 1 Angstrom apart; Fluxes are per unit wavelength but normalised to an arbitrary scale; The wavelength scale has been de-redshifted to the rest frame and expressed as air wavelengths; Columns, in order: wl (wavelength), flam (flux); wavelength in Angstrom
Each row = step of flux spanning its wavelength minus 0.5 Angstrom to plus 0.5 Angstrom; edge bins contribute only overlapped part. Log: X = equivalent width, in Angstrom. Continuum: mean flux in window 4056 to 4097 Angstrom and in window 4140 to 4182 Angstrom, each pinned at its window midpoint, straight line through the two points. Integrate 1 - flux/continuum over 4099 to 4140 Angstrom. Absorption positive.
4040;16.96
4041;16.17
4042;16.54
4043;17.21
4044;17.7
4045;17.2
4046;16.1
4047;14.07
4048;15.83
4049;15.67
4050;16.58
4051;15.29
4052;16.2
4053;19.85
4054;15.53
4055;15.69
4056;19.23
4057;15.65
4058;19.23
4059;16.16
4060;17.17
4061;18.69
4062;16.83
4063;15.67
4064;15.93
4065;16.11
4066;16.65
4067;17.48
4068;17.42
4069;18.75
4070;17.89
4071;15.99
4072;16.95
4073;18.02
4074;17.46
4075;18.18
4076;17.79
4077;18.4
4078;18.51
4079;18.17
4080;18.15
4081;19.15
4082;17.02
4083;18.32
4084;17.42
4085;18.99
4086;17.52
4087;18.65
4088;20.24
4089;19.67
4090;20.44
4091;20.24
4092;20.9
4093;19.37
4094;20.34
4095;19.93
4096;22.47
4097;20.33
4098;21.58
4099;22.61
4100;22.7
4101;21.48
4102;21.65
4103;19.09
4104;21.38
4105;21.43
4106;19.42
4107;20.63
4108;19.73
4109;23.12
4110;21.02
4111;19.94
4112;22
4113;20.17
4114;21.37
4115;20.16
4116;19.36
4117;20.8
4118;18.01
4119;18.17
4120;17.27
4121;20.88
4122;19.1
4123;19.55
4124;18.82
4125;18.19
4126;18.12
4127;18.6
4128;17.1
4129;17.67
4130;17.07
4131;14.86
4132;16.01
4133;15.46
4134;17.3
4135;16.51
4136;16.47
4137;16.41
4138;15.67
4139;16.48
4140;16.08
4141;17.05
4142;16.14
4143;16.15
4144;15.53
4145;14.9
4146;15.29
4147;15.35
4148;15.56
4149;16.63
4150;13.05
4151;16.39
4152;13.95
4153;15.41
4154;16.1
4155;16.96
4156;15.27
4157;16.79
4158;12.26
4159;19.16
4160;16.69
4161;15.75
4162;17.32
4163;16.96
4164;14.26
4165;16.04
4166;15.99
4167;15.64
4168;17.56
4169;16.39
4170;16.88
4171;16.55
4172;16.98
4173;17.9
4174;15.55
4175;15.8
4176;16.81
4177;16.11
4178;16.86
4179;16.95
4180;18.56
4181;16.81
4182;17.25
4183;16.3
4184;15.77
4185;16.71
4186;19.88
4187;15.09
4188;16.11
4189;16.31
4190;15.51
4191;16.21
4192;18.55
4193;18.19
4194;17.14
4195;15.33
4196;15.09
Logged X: -4.2 Angstrom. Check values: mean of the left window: 18.2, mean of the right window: 16.2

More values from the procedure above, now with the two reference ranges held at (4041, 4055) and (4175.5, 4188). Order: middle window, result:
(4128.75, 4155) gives 1.3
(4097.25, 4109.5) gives -3.4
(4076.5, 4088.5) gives -1.3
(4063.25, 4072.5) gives -0.3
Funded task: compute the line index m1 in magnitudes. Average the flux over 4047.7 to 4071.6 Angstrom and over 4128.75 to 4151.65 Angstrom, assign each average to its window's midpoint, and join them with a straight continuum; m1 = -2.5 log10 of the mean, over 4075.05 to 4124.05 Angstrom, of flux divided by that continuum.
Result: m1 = -0.21 mag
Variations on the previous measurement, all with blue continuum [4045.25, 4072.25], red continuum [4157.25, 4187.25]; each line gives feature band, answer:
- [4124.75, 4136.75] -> -0.017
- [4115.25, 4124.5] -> -0.150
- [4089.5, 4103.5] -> -0.245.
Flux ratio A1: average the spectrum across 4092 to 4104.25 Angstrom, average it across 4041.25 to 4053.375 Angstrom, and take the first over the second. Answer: 1.28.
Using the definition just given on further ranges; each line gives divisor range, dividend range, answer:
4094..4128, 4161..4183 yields 0.82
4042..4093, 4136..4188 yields 0.92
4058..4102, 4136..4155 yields 0.84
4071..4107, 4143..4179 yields 0.82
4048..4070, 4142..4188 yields 0.96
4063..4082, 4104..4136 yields 1.08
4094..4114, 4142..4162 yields 0.74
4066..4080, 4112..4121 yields 1.11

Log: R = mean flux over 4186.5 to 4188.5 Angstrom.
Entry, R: 15.6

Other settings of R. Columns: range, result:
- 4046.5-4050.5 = 15.5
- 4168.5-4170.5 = 16.6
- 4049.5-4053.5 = 17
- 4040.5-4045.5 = 17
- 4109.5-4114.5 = 20.9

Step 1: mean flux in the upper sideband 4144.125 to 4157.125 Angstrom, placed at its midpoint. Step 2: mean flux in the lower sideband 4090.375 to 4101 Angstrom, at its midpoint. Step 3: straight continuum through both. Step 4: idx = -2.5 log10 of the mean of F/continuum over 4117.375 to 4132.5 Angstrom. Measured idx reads 0.01 mag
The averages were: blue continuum 21.1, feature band 18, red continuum 15.5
